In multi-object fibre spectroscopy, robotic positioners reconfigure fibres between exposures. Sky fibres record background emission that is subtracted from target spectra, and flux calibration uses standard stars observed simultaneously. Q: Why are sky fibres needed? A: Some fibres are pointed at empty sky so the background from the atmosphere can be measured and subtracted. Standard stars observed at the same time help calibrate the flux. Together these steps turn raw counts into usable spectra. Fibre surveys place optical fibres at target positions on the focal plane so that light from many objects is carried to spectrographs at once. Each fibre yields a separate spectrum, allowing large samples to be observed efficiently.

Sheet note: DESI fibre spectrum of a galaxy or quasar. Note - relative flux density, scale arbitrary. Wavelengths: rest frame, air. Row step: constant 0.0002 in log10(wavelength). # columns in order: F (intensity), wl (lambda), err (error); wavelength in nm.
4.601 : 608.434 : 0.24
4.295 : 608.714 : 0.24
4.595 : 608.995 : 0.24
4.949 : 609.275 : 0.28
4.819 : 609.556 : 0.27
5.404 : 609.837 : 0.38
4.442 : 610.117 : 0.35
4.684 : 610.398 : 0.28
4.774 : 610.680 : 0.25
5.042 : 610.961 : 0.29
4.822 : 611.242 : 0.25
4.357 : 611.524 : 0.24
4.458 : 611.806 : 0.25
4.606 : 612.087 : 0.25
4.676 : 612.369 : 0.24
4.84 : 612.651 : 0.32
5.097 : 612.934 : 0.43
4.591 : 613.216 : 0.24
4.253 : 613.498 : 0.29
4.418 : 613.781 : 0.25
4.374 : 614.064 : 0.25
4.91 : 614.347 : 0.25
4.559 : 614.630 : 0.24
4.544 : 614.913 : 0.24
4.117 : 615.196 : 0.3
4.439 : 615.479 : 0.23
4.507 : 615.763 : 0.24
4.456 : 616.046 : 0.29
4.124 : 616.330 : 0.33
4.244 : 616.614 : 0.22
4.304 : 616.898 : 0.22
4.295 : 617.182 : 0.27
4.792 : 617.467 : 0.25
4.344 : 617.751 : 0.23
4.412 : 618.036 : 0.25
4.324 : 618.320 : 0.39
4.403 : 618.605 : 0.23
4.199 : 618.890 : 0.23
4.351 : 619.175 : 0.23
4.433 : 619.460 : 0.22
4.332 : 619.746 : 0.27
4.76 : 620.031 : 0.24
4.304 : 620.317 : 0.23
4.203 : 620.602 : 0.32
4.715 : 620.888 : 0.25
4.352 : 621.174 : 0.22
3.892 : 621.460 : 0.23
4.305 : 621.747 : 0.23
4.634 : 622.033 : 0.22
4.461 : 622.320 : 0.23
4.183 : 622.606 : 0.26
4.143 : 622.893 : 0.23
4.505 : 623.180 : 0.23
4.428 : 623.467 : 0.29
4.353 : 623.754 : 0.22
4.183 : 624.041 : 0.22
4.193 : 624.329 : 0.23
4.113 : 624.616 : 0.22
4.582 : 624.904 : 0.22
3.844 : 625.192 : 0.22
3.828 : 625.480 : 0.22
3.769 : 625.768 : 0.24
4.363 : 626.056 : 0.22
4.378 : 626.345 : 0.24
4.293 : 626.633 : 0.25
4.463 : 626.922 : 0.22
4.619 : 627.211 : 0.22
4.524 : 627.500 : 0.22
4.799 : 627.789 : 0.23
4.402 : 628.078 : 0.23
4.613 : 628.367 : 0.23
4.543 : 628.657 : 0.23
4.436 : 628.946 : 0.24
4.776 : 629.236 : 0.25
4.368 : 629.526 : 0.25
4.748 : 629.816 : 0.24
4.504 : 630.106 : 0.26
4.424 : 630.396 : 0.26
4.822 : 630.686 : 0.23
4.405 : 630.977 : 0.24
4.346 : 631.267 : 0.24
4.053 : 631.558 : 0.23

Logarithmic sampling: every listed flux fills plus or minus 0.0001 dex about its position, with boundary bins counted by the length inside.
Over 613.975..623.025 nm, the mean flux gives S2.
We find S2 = 4.39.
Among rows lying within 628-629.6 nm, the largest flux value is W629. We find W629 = 4.776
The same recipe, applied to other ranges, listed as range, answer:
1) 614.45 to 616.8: 4.559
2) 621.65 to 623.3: 4.634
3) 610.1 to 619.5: 5.097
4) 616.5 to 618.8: 4.792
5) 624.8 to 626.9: 4.582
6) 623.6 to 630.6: 4.799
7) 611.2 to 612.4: 4.822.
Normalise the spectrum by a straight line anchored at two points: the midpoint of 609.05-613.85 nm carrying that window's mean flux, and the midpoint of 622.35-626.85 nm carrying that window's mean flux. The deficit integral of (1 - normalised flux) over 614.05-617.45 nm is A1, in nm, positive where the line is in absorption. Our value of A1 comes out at 0.10 nm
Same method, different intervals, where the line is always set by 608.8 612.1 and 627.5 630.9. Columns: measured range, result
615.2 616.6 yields 0.11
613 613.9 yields 0.05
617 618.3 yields 0.07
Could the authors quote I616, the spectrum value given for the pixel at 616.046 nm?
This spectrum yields 4.456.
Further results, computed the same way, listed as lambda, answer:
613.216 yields 4.591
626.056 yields 4.363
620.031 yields 4.76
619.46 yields 4.433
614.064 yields 4.374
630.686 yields 4.822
